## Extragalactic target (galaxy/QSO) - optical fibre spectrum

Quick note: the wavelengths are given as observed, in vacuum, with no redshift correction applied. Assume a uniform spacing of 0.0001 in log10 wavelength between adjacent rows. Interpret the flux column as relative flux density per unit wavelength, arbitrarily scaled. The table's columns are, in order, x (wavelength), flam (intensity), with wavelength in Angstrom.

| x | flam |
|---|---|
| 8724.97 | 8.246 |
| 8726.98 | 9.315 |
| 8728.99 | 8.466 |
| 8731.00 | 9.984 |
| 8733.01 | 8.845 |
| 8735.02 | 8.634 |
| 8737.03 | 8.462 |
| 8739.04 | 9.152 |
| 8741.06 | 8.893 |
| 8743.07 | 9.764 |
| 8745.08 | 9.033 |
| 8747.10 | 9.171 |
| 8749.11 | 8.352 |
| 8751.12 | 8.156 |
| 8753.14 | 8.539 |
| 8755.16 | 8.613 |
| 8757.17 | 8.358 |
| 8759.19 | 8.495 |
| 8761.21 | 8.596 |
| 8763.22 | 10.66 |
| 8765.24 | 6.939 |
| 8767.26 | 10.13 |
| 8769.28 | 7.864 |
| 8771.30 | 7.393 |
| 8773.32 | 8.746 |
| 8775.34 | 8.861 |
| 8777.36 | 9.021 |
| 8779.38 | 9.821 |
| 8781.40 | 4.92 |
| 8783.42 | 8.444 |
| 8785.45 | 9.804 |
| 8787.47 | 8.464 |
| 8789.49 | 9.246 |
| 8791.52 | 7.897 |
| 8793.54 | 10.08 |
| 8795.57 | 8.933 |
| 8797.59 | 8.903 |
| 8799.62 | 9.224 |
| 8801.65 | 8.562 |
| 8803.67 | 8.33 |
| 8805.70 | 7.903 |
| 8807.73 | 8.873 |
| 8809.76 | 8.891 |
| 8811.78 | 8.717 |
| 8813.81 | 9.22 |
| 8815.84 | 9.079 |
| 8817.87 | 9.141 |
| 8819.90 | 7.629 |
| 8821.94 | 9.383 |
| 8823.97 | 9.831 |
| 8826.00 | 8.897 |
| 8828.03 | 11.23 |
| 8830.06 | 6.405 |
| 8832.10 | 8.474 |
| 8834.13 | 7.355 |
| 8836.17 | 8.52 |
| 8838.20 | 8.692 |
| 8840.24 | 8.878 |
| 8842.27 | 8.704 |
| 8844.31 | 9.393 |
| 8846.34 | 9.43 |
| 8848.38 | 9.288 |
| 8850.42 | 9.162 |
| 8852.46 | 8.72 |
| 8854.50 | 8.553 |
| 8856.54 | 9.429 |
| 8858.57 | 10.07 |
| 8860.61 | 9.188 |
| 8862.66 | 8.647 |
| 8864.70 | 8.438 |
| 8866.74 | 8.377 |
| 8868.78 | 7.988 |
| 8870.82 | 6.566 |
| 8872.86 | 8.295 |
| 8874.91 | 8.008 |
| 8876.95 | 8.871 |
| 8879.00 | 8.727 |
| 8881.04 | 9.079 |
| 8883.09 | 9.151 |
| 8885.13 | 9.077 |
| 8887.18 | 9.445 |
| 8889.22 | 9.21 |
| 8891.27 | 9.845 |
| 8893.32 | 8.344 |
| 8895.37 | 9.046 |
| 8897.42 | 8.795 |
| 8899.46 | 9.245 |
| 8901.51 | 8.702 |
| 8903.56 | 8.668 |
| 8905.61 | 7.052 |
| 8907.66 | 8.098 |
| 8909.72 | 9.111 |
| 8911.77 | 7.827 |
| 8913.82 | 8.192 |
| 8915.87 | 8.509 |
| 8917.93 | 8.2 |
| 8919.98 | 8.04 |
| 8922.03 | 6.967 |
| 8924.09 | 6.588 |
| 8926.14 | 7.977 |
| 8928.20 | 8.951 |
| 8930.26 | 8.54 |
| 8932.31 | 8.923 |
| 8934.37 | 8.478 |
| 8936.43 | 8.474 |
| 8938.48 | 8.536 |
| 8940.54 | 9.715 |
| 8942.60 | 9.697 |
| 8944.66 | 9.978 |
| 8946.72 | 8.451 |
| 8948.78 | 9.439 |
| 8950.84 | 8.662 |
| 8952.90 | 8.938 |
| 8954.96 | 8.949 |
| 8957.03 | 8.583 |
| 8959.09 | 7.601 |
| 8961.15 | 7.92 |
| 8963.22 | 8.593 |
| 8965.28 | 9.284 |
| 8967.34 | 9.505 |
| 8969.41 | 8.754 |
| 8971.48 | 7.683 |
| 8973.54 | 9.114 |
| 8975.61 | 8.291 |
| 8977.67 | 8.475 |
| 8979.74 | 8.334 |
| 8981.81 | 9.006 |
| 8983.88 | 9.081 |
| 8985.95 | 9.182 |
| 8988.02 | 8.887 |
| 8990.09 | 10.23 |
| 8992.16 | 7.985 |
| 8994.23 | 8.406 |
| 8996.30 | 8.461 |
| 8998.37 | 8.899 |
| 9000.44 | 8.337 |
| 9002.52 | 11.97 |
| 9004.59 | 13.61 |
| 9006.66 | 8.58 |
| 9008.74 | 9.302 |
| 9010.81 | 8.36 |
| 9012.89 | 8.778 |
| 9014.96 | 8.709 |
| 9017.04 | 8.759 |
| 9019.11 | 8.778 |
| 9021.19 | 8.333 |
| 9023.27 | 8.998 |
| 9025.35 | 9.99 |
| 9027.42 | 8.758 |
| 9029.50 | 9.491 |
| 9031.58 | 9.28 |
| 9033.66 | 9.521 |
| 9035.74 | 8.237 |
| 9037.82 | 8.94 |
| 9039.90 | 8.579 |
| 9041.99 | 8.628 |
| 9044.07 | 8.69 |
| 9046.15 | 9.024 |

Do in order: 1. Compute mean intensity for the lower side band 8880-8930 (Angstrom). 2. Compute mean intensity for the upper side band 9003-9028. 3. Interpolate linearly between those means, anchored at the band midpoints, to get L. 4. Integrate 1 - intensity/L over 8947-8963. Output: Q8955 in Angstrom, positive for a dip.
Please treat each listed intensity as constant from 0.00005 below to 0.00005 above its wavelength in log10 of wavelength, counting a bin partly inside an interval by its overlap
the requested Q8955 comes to 0.5 Angstrom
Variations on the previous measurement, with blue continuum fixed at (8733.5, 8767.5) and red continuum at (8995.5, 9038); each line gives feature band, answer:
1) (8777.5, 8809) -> 0.8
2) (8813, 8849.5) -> 0.3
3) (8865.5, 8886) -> 1.4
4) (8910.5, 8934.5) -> 2.6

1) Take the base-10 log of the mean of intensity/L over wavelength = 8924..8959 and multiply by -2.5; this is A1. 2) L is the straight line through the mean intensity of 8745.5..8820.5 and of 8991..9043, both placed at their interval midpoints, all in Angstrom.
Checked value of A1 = 0.02 mag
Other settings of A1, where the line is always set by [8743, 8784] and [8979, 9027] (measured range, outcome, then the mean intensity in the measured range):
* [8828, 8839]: 0.069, 8.19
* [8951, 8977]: 0.057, 8.6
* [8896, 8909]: 0.056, 8.46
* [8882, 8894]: -0.040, 9.2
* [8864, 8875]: 0.116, 7.93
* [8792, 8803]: -0.053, 9.06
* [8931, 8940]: 0.040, 8.67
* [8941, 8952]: -0.029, 9.27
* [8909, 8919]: 0.074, 8.35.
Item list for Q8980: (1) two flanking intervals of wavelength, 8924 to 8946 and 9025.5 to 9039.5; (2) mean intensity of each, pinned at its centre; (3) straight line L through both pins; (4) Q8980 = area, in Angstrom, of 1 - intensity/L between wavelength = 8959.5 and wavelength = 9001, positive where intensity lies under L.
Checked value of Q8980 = 1.0 Angstrom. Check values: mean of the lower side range 8.8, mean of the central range 8.71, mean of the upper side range 9.08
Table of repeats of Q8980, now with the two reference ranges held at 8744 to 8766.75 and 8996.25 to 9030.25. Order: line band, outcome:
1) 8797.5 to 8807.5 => 0.2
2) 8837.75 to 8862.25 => -0.6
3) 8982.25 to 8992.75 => 0.2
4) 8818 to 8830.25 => -0.3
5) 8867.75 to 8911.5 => 1.9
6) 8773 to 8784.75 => 0.6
